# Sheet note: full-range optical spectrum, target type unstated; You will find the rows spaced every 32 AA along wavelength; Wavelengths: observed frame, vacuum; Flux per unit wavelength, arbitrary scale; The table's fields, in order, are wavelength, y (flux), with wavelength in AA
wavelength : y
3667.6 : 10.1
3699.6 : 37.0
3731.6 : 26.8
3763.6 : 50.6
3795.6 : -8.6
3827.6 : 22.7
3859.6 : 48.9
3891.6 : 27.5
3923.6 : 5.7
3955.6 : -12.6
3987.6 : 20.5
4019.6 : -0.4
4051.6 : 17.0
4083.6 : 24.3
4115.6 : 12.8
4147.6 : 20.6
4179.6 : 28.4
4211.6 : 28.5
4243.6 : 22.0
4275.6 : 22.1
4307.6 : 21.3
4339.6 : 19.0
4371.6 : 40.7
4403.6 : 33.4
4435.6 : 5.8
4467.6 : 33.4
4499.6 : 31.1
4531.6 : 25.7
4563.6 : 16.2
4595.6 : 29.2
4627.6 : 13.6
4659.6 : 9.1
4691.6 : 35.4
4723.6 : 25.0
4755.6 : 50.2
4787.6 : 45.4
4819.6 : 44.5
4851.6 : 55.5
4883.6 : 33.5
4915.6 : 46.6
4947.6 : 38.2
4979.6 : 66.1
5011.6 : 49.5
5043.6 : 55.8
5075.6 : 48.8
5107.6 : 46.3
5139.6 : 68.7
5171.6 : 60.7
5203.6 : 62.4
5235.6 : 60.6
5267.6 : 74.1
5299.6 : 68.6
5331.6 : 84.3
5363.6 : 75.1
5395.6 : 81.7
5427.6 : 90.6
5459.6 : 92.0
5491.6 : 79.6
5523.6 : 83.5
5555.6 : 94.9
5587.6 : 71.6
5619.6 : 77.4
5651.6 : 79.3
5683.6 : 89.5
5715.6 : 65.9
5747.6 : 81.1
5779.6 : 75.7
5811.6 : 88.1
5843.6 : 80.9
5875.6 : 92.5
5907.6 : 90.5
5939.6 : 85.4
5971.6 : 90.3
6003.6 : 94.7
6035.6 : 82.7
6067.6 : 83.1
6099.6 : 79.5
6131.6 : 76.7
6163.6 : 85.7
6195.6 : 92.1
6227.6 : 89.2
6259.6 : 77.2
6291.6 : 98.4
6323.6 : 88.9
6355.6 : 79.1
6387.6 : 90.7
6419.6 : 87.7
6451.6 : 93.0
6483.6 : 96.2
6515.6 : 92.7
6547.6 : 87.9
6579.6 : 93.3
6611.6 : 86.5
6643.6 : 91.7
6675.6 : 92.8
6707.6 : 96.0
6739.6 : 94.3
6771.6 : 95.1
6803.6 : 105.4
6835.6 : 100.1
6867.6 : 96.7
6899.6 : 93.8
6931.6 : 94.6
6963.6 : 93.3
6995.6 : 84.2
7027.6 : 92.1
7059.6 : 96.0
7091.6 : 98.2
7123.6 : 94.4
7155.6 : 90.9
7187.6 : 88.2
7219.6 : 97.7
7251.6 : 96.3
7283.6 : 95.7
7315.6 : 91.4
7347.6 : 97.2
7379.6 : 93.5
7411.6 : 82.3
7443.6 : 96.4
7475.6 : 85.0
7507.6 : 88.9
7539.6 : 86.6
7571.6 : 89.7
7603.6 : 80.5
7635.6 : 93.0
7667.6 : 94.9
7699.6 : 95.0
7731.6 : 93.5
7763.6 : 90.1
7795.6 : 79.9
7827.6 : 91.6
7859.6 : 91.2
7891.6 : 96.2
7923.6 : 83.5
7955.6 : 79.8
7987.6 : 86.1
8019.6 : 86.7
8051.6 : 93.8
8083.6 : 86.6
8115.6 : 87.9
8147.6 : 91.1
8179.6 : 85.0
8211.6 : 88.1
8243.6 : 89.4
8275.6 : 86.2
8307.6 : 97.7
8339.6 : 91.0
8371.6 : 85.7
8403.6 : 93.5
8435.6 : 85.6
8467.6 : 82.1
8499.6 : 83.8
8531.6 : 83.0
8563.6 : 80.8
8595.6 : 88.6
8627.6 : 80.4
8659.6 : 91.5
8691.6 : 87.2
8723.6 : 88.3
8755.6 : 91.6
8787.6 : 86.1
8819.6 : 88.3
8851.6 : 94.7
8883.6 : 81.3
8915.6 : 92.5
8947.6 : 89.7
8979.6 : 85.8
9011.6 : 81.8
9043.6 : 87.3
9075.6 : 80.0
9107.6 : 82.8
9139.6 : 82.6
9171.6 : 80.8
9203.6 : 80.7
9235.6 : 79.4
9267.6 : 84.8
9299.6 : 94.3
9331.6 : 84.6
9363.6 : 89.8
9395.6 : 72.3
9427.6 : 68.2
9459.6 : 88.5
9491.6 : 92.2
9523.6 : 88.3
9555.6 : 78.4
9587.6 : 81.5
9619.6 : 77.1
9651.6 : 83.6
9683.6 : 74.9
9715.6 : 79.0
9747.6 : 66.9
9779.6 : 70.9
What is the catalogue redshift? 0.186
